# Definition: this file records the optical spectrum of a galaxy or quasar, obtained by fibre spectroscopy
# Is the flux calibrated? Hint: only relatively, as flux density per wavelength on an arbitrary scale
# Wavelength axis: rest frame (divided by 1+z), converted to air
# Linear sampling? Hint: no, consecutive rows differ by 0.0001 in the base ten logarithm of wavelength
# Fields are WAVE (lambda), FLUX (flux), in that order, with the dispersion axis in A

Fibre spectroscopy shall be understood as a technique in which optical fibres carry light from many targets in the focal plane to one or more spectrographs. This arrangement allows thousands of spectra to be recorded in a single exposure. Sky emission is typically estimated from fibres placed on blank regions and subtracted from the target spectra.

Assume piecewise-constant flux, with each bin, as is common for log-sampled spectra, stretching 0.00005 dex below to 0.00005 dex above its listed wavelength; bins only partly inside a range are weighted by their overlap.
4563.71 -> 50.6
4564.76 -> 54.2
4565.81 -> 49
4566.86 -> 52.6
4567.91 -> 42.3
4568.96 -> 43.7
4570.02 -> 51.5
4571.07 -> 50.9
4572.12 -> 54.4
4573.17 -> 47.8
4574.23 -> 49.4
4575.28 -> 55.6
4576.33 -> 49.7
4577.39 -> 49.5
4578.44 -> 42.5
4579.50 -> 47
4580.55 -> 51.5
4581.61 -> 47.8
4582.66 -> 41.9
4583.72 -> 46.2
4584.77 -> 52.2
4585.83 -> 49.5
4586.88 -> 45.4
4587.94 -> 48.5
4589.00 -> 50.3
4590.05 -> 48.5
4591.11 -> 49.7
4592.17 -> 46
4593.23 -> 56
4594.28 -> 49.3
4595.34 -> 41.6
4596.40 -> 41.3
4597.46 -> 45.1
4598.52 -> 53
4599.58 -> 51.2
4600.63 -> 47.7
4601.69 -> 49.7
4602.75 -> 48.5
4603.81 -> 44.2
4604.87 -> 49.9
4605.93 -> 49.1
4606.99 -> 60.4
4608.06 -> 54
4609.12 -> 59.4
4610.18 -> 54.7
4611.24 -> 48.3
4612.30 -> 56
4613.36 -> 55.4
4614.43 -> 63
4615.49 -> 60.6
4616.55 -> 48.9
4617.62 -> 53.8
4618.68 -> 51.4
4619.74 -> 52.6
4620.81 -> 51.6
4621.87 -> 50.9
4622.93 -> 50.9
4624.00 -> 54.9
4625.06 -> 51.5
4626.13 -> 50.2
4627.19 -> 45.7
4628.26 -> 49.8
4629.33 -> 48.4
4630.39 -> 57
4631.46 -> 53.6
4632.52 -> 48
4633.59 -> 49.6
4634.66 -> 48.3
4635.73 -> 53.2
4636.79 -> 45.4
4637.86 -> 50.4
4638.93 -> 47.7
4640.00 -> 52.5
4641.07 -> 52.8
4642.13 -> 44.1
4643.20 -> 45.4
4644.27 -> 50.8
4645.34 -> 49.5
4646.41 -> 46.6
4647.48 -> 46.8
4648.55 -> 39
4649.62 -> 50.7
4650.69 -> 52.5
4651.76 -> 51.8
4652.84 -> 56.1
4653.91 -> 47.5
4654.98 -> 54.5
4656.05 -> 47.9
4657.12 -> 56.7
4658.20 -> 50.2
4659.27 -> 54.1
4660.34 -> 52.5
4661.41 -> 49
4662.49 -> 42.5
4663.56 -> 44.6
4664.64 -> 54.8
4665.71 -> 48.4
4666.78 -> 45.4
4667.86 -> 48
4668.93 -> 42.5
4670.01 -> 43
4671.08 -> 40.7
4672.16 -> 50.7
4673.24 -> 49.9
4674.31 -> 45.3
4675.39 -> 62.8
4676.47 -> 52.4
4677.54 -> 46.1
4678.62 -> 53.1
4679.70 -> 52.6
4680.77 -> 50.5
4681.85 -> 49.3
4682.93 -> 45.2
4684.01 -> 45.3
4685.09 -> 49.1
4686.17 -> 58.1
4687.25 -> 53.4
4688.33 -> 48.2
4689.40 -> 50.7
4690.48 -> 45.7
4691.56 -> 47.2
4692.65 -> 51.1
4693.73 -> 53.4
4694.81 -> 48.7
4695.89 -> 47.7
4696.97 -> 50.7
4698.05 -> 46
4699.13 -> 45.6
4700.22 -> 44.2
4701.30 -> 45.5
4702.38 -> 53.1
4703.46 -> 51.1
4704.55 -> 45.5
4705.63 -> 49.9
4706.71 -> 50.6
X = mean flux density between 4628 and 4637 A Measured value 50.6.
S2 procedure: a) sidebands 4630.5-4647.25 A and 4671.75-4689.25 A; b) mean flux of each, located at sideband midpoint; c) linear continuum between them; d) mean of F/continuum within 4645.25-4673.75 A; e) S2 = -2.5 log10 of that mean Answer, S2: 0.03 mag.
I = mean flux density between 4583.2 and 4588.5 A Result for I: 48.4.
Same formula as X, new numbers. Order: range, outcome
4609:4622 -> 54.3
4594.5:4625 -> 51.7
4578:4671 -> 49.8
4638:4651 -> 48.2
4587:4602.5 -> 48.3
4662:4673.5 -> 46.3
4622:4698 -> 49.6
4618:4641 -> 50.7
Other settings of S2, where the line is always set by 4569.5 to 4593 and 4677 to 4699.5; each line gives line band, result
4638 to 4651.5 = 0.020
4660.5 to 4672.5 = 0.066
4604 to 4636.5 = -0.073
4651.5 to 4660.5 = -0.065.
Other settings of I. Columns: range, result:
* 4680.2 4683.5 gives 48.4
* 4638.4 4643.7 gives 48.6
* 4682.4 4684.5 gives 45.2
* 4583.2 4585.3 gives 49.3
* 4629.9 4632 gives 55.3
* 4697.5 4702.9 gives 46.9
